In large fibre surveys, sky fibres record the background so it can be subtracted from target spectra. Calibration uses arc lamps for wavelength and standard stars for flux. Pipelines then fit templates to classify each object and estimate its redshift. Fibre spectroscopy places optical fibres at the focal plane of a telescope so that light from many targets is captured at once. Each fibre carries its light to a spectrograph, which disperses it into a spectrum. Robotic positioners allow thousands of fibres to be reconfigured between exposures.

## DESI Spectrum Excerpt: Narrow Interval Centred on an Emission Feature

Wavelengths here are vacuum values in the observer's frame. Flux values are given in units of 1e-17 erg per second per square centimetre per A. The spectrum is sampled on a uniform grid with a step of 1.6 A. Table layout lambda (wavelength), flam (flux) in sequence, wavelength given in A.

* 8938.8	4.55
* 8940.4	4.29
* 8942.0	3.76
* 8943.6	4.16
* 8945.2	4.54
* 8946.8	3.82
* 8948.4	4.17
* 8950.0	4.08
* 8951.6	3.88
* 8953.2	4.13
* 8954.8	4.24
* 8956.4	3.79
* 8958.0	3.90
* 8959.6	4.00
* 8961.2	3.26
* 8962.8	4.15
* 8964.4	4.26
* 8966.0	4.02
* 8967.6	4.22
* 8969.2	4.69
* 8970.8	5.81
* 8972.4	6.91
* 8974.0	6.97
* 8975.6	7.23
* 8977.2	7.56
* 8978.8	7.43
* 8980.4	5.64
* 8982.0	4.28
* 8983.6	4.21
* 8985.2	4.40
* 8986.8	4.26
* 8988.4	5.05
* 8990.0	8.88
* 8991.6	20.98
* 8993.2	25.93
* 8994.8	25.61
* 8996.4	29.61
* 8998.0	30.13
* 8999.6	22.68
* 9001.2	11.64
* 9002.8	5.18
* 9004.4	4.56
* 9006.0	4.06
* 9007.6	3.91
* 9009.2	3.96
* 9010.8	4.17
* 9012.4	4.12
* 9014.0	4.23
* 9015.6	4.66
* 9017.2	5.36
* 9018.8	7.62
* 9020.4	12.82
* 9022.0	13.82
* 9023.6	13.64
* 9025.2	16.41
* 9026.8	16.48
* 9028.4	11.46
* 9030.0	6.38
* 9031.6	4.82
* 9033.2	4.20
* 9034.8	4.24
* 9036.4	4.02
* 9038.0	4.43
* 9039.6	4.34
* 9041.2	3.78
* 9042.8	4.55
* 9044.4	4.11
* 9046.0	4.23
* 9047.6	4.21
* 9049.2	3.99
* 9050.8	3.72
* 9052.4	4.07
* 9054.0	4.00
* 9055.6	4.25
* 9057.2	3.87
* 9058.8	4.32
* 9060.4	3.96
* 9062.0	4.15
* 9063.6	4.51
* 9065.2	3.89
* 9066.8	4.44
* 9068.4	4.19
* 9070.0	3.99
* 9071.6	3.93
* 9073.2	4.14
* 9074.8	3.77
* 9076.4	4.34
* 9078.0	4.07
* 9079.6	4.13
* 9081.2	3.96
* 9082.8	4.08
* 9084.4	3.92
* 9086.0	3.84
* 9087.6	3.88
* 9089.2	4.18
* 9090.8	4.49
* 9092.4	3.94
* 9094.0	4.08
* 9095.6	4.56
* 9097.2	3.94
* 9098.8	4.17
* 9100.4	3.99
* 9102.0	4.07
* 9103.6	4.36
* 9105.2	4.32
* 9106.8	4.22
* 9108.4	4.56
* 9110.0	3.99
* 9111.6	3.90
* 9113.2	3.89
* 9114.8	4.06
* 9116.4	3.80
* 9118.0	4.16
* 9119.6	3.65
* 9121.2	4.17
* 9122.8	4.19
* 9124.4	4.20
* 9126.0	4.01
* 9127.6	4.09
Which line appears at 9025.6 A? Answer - [N II] 6583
